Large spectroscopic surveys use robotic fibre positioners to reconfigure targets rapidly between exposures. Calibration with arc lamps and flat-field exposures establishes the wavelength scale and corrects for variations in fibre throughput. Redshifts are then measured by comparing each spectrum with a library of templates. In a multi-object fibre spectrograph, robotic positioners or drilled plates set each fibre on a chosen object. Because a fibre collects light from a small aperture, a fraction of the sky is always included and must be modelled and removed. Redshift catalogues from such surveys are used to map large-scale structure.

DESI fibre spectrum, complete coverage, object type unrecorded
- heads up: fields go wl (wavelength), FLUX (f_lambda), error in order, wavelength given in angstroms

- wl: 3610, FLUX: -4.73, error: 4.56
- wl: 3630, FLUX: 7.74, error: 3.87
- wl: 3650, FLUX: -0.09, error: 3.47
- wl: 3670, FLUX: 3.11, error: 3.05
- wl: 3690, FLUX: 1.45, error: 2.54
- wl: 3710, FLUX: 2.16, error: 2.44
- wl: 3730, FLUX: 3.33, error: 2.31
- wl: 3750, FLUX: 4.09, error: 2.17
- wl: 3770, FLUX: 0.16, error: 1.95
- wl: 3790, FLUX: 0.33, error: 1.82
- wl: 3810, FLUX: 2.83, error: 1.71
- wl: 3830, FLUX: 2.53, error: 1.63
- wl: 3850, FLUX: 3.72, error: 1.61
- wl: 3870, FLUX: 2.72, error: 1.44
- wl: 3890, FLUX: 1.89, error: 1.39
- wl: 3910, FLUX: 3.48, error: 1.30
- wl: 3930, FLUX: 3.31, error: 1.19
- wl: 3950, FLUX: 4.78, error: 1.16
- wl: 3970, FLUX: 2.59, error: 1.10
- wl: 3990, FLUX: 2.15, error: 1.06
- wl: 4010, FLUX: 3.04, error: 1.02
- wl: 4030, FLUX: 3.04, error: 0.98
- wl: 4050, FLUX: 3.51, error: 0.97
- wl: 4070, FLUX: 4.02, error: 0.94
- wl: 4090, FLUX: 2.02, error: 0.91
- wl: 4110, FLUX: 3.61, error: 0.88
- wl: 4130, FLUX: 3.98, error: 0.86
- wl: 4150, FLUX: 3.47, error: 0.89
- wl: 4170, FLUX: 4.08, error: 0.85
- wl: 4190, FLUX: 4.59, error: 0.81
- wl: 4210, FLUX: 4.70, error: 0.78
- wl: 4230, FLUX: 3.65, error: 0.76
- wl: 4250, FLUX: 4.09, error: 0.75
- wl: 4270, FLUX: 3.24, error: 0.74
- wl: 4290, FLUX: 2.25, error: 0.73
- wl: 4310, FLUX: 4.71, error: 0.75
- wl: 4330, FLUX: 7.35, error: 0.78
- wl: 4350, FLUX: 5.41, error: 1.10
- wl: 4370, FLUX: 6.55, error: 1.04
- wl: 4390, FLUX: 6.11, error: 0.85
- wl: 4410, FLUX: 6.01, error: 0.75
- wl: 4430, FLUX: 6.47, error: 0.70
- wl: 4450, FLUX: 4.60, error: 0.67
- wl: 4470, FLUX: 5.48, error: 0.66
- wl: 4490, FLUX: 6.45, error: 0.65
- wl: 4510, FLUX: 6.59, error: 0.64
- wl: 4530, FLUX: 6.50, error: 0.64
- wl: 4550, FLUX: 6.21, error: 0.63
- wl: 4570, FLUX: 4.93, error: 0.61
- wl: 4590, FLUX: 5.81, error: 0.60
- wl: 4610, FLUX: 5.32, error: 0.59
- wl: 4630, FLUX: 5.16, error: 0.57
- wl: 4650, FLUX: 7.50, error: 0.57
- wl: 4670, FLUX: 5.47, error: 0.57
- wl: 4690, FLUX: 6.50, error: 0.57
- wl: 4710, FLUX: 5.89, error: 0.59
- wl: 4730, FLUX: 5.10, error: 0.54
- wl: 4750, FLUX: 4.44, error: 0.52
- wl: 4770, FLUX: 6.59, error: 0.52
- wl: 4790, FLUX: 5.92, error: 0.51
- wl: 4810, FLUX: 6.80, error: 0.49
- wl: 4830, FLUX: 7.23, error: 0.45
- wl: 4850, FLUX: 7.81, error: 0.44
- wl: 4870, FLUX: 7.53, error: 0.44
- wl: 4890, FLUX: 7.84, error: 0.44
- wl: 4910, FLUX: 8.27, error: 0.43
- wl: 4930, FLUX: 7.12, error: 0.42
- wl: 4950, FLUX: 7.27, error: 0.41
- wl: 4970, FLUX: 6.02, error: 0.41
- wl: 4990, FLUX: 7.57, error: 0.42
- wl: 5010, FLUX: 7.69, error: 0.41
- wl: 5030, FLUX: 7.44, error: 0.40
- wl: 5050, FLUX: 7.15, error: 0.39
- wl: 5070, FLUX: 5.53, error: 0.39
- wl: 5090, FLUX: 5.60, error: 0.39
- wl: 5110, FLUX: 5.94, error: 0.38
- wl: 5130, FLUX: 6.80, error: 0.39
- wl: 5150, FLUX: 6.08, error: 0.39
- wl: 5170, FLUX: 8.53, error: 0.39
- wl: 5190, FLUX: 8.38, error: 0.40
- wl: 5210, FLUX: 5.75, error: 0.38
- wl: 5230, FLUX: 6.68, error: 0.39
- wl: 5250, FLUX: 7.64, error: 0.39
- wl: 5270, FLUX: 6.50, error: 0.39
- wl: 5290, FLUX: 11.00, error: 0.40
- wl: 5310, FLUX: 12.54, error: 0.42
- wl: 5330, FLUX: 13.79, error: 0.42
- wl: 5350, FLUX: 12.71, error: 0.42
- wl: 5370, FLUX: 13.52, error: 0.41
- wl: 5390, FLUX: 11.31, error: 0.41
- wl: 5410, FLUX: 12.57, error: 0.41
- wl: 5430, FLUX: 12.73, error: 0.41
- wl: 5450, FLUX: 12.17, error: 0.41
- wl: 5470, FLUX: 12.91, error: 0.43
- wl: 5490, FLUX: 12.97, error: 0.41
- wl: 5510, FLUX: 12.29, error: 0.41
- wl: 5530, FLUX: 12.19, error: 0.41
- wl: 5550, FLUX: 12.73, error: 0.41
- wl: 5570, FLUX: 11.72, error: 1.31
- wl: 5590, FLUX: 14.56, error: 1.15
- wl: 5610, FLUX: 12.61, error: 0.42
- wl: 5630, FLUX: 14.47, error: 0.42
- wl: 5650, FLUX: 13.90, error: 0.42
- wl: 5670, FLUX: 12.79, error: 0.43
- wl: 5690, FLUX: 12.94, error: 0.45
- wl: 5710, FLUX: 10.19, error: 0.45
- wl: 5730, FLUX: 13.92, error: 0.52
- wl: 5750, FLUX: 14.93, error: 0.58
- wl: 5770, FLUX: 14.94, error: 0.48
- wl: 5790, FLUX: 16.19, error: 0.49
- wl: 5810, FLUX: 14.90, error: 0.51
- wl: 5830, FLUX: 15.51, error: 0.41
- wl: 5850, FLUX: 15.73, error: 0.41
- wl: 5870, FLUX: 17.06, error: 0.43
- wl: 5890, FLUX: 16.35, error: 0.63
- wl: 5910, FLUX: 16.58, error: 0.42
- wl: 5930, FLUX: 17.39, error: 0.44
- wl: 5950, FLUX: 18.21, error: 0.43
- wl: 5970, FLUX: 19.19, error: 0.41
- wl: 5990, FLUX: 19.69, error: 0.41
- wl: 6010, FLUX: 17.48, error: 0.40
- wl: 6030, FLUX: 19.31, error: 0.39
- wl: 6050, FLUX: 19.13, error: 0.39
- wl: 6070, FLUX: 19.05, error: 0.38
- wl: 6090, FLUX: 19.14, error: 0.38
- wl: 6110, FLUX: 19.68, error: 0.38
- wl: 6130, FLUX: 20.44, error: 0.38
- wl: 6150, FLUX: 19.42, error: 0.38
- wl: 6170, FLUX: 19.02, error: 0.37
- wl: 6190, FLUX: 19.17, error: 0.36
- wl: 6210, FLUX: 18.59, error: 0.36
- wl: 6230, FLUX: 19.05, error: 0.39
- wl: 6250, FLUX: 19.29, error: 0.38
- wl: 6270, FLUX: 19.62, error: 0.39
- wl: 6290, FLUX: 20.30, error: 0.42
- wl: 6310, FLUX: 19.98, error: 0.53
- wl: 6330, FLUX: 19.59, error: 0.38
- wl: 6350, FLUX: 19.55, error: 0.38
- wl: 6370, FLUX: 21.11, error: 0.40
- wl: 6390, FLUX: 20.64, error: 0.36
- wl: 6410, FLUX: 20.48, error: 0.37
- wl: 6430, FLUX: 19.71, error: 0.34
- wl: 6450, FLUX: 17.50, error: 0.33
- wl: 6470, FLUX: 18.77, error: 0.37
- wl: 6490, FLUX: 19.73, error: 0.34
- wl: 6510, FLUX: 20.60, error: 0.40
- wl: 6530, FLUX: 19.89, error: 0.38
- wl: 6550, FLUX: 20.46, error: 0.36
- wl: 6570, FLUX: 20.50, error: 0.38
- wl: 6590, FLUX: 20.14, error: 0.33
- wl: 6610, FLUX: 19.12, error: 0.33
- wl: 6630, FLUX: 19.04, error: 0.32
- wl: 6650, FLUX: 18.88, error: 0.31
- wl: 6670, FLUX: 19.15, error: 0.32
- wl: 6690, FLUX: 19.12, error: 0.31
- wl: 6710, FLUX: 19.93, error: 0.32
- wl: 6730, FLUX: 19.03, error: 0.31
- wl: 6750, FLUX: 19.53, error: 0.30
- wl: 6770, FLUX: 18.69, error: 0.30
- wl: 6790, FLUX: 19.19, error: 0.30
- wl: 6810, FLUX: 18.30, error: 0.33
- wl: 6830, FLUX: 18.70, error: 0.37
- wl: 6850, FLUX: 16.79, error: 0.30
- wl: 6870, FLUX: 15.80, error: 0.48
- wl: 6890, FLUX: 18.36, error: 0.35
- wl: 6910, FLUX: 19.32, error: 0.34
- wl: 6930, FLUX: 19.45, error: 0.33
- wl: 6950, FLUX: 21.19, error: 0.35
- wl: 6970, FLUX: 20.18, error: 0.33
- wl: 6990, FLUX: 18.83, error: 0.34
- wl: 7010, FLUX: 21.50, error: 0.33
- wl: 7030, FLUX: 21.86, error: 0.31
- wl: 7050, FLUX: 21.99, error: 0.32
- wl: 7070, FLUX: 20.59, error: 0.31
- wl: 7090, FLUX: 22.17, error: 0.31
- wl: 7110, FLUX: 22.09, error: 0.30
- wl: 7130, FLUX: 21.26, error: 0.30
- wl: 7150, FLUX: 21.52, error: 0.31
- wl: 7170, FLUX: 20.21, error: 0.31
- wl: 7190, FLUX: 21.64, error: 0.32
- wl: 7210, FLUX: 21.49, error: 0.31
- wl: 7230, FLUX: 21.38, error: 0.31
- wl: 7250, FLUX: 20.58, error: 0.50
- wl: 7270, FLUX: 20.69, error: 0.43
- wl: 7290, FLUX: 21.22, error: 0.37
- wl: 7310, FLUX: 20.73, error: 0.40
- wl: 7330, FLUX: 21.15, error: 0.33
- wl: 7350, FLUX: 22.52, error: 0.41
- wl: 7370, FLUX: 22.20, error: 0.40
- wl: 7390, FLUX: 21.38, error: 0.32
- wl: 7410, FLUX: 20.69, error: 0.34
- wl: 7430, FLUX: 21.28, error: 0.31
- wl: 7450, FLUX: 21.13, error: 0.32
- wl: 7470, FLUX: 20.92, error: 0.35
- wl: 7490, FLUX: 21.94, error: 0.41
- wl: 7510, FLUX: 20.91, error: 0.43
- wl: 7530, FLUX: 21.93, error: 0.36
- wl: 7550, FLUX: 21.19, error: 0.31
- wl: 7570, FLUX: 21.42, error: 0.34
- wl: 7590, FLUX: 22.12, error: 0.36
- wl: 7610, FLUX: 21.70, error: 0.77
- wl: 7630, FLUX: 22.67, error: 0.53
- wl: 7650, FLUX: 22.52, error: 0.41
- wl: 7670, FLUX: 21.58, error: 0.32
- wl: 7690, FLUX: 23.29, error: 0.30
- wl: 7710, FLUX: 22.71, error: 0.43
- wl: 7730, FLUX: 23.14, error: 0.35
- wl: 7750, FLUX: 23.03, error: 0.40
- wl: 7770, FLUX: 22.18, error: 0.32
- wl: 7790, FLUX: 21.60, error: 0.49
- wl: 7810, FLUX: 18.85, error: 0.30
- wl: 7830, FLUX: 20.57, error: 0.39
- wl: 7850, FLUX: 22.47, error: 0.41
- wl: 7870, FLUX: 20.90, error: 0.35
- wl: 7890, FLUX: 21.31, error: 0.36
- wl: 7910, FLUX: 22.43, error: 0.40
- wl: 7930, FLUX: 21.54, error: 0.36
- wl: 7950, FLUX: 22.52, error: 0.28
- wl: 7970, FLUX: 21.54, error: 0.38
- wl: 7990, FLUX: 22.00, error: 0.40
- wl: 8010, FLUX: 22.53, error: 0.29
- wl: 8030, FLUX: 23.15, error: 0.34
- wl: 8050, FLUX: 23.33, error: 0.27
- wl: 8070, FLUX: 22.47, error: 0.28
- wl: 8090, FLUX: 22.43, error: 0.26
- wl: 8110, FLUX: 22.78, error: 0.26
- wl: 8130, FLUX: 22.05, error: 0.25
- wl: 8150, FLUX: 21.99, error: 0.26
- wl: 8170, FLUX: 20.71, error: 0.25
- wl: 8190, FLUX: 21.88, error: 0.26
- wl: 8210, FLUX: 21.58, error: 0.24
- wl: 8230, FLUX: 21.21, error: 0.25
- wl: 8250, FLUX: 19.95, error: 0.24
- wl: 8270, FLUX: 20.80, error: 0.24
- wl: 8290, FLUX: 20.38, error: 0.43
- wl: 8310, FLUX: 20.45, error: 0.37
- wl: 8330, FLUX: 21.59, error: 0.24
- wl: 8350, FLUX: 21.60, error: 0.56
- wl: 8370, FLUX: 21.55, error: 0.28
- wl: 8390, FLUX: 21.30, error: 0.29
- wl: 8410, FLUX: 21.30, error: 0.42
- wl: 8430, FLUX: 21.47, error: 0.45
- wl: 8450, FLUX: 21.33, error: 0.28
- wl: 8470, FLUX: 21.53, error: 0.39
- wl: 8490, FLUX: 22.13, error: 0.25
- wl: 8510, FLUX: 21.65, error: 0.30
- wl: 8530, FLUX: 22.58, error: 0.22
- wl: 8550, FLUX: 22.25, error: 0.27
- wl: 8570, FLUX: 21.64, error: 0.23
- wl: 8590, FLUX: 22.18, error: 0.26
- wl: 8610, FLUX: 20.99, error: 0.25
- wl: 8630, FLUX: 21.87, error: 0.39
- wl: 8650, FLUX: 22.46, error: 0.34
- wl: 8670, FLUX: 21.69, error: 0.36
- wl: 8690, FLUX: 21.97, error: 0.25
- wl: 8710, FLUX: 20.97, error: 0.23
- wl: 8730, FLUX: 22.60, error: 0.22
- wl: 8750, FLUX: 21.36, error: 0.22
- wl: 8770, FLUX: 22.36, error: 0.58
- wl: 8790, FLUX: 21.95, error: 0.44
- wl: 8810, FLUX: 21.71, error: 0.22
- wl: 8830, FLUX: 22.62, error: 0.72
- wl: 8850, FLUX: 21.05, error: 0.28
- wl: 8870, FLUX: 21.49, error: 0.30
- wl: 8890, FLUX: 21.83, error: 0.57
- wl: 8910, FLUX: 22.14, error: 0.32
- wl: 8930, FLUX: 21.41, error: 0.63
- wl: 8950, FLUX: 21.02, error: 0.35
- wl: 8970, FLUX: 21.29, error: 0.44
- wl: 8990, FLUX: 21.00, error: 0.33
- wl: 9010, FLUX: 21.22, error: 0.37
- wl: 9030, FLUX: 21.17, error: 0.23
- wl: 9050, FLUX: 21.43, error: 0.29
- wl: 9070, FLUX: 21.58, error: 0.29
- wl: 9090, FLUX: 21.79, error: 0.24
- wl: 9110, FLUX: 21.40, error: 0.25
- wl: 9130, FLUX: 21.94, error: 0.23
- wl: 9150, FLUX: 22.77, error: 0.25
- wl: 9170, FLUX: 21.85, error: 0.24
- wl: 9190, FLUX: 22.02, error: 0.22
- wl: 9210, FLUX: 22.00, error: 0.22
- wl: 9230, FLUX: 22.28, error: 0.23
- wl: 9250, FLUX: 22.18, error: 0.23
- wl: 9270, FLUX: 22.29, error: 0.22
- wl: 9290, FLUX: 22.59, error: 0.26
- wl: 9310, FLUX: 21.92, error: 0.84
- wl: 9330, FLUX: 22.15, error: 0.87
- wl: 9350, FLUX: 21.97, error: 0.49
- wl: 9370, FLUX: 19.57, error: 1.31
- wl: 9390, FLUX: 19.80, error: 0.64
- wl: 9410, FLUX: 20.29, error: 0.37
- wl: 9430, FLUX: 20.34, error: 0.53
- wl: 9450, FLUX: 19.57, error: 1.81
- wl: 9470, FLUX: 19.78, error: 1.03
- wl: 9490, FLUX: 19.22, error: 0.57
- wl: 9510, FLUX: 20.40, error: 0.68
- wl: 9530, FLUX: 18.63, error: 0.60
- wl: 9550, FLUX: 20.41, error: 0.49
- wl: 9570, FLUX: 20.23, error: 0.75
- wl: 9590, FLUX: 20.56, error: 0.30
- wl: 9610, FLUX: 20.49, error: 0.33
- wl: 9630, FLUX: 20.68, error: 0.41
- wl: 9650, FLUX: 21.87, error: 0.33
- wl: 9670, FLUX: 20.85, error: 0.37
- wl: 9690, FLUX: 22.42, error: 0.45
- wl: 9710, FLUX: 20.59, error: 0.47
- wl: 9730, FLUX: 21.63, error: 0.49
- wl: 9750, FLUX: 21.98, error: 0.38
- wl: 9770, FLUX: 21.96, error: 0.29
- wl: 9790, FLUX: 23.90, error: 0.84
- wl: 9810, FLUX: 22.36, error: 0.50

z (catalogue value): 0.326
